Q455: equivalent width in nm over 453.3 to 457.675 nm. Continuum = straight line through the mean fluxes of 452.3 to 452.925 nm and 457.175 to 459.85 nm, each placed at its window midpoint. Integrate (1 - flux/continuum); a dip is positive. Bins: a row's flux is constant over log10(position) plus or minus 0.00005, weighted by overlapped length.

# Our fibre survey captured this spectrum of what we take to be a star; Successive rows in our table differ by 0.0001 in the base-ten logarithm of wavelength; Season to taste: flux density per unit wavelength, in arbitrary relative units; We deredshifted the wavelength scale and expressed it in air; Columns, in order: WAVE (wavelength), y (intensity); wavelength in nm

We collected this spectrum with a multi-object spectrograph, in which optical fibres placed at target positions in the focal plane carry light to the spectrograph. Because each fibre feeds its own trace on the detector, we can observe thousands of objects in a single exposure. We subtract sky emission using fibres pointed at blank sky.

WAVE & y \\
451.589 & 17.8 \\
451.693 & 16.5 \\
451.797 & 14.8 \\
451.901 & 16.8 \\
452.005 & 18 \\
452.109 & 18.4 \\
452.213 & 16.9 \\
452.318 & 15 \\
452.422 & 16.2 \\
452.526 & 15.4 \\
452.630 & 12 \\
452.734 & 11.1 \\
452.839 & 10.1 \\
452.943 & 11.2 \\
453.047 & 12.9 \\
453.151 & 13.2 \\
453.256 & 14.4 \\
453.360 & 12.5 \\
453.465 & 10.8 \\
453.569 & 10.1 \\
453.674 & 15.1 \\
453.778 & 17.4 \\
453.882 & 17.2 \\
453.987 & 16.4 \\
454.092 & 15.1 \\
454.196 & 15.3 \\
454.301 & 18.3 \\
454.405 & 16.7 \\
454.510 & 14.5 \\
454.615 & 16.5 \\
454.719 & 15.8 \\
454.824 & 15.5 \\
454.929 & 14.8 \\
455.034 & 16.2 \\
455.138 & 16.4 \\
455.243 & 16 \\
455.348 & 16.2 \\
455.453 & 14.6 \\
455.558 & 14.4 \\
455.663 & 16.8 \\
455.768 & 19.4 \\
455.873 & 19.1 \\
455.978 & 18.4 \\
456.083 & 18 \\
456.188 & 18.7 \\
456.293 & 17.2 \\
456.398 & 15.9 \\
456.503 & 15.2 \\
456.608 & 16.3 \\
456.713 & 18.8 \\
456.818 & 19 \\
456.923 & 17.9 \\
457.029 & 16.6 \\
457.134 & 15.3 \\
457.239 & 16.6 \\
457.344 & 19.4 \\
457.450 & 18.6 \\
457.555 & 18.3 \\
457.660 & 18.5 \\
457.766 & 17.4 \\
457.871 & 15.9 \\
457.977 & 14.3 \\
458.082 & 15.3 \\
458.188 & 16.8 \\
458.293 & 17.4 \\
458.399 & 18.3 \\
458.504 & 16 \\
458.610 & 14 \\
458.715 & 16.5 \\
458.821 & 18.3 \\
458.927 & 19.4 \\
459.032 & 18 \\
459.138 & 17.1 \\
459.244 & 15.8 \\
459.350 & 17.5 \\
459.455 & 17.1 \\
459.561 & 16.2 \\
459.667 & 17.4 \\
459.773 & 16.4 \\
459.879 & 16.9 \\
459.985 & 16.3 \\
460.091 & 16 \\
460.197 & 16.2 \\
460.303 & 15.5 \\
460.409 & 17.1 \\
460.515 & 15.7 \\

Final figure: -0.397 nm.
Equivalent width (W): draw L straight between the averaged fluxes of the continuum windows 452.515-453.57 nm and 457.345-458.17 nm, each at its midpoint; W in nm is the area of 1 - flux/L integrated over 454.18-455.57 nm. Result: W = -0.18 nm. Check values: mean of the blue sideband 12.1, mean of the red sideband 17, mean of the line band 15.8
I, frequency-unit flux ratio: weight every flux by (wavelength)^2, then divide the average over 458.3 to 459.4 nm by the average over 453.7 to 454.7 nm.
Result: 1.07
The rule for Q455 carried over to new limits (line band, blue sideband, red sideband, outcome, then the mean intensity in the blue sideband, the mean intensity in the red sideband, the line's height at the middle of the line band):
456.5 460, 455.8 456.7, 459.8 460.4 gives -0.05 nm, 17.5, 16.2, 16.8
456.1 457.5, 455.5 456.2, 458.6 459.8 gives 0.02 nm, 17.7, 17.1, 17.6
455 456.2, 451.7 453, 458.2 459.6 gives -0.08 nm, 14.7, 17.1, 15.9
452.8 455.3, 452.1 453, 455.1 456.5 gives 0.10 nm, 13.8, 16.9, 15.3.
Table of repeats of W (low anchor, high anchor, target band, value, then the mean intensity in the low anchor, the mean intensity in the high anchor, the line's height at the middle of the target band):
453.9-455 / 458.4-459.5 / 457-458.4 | -0.024 nm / 15.9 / 17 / 16.7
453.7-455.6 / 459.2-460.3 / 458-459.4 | -0.041 nm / 16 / 16.5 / 16.4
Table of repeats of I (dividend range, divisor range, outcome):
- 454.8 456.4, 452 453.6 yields 1.25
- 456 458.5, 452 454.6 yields 1.20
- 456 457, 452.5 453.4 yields 1.42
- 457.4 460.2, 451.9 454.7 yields 1.18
